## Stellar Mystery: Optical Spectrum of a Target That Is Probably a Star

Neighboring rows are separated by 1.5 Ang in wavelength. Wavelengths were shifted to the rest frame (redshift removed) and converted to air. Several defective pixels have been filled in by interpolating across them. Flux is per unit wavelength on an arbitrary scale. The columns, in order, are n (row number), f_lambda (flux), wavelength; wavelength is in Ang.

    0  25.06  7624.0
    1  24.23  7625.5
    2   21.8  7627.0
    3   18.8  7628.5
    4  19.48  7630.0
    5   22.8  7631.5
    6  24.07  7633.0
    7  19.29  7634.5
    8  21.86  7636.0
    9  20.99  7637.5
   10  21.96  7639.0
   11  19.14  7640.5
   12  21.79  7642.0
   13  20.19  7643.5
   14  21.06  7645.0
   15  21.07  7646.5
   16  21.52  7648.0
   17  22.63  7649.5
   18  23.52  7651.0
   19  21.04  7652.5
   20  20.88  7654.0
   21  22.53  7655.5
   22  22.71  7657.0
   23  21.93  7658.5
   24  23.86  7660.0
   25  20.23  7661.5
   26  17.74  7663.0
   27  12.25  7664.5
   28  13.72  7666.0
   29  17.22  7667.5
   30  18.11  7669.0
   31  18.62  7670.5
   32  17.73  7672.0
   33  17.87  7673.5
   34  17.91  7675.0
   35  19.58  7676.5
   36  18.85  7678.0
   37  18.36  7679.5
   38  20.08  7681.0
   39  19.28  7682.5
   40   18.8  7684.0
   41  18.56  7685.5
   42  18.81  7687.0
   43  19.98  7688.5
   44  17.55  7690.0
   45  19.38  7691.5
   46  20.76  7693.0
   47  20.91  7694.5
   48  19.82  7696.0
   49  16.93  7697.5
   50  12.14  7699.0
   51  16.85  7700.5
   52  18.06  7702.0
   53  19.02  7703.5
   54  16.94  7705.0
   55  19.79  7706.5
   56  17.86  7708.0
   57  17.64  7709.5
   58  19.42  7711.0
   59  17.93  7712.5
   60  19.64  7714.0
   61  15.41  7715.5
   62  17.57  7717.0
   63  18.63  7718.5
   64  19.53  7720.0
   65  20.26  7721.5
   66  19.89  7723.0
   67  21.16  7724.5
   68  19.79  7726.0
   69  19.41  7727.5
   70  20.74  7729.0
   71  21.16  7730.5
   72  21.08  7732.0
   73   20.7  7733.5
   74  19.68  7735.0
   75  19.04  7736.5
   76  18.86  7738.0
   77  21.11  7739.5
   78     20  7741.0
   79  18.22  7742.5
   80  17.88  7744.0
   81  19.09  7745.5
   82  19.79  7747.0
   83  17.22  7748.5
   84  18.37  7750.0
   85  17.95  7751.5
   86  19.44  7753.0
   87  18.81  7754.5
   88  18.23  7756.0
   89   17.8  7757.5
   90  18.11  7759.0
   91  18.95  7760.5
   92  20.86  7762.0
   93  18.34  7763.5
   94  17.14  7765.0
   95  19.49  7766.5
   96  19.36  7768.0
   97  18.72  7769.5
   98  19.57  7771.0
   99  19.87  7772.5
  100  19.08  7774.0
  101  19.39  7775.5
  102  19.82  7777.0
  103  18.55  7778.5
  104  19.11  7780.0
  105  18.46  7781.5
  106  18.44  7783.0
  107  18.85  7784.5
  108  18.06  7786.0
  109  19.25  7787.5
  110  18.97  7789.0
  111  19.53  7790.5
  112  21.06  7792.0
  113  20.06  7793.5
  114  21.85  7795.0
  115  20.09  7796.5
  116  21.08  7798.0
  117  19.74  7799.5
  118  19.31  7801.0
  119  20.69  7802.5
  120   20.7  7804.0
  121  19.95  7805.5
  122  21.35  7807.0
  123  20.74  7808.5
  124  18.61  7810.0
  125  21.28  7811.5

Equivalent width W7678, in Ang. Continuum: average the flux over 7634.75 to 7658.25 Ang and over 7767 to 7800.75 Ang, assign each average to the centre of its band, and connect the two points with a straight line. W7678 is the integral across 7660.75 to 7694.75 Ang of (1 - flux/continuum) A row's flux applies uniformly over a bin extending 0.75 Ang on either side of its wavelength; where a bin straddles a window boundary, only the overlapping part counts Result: 4.4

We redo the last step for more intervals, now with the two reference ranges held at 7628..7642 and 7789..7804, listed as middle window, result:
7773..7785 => 0.8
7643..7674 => 1.6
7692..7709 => 2.2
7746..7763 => 1.5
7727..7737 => 0.1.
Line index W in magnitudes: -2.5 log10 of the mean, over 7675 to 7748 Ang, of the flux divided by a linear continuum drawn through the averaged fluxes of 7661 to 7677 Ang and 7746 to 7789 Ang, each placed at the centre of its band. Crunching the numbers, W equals -0.06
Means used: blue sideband 17.3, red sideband 18.8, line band 19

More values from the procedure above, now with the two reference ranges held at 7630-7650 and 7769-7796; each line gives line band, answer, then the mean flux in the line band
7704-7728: 0.083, 18.8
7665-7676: 0.209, 17.2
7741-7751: 0.076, 18.5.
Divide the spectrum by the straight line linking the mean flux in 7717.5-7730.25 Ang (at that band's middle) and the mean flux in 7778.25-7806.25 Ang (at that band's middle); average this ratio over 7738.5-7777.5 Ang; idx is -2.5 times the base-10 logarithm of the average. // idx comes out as 0.05 mag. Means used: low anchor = 19.9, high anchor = 19.7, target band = 18.9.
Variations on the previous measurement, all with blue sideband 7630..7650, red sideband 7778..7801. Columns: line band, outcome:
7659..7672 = 0.18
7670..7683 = 0.12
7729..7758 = 0.05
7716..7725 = 0.06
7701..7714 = 0.12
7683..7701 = 0.13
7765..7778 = 0.03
